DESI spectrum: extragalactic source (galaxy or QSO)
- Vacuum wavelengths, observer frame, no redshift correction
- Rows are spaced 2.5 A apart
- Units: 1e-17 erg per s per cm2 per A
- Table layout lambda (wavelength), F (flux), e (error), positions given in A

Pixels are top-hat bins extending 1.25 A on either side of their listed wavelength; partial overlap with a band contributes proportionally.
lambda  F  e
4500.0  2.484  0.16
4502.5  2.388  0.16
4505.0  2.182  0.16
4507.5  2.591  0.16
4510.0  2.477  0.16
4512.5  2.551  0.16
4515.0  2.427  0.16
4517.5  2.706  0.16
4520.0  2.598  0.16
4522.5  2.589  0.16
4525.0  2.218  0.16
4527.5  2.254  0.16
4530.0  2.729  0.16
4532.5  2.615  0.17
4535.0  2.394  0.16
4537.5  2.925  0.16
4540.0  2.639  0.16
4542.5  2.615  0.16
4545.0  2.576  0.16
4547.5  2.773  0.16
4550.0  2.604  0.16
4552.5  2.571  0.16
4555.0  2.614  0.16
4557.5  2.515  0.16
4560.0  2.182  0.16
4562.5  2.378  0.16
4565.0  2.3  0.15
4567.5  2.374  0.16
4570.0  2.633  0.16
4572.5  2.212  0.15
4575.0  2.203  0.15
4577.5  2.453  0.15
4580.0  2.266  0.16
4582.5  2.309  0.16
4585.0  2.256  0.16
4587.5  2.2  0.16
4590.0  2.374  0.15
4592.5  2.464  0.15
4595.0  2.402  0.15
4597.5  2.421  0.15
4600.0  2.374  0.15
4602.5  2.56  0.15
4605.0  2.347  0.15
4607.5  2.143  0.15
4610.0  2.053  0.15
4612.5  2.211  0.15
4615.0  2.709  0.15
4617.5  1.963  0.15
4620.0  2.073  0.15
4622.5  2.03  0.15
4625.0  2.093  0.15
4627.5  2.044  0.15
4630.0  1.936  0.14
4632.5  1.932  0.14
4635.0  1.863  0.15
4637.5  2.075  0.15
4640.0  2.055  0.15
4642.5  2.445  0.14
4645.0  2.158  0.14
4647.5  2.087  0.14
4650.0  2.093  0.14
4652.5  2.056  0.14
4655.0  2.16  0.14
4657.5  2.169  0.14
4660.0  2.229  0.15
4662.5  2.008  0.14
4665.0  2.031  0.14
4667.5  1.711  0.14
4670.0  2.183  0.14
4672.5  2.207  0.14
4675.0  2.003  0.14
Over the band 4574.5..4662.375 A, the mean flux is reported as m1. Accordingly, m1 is 2.2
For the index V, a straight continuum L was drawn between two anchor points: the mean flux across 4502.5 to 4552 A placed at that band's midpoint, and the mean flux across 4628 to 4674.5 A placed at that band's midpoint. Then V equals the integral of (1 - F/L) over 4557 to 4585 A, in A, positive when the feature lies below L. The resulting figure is 0.49 A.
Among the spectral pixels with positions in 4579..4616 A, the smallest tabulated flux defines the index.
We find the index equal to 2.053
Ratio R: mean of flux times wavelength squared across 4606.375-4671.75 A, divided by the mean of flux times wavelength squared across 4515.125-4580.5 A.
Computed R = 0.87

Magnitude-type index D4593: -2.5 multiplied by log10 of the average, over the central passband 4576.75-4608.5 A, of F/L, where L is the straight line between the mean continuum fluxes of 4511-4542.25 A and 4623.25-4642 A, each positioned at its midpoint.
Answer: -0.06 mag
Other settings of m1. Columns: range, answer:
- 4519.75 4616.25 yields 2.44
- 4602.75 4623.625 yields 2.21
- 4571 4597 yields 2.32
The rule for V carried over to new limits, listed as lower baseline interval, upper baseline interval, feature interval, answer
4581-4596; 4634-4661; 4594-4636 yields 1.1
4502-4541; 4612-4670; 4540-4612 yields -2.3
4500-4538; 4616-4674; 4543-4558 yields -1.4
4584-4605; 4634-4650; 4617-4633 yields 1.4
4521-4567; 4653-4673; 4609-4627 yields 0.7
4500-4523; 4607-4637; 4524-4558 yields -2.7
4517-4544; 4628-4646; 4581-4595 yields -0.2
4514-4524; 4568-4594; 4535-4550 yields -1.1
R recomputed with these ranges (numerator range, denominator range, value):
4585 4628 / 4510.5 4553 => 0.91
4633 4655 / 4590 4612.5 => 0.92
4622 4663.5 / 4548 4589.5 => 0.90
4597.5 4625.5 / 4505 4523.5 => 0.92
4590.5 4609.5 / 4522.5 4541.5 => 0.96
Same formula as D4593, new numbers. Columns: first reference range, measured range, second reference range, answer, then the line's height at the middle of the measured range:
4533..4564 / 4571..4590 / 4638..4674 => 0.068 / 2.43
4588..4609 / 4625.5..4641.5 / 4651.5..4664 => 0.118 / 2.23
